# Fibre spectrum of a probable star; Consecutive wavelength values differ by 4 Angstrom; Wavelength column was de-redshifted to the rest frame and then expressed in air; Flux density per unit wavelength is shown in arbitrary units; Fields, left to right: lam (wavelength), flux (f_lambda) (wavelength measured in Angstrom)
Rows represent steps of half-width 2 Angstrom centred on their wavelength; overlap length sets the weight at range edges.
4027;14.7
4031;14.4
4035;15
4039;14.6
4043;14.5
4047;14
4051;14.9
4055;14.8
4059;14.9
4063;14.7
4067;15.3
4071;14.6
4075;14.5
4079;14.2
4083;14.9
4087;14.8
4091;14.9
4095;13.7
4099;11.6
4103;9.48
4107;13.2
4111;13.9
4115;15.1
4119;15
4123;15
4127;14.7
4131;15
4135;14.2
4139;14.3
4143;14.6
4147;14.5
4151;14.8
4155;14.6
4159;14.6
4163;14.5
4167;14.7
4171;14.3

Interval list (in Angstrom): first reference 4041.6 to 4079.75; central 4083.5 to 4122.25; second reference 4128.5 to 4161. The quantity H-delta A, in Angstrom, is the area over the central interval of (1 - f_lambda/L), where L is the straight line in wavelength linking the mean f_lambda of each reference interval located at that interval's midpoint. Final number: 2.64 Angstrom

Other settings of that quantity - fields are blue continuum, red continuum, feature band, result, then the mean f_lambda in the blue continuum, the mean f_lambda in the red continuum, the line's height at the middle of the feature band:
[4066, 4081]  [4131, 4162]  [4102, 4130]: 1.16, 14.6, 14.5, 14.6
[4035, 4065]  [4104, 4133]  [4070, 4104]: 1.84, 14.7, 14.4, 14.5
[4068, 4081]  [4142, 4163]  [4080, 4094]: -0.21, 14.5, 14.6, 14.5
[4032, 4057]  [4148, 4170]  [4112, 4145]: -0.21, 14.6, 14.6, 14.6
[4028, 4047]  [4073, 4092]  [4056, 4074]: -0.29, 14.6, 14.6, 14.6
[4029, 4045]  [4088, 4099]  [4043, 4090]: -1.55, 14.6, 13.9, 14.2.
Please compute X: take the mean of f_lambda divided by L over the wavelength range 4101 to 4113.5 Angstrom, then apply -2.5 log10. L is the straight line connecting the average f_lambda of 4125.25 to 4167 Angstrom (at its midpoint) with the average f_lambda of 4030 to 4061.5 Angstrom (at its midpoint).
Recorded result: 0.19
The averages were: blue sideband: 14.6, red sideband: 14.6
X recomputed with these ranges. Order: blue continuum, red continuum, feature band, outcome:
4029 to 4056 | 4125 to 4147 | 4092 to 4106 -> 0.22 mag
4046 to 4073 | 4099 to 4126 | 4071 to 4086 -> -0.02 mag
